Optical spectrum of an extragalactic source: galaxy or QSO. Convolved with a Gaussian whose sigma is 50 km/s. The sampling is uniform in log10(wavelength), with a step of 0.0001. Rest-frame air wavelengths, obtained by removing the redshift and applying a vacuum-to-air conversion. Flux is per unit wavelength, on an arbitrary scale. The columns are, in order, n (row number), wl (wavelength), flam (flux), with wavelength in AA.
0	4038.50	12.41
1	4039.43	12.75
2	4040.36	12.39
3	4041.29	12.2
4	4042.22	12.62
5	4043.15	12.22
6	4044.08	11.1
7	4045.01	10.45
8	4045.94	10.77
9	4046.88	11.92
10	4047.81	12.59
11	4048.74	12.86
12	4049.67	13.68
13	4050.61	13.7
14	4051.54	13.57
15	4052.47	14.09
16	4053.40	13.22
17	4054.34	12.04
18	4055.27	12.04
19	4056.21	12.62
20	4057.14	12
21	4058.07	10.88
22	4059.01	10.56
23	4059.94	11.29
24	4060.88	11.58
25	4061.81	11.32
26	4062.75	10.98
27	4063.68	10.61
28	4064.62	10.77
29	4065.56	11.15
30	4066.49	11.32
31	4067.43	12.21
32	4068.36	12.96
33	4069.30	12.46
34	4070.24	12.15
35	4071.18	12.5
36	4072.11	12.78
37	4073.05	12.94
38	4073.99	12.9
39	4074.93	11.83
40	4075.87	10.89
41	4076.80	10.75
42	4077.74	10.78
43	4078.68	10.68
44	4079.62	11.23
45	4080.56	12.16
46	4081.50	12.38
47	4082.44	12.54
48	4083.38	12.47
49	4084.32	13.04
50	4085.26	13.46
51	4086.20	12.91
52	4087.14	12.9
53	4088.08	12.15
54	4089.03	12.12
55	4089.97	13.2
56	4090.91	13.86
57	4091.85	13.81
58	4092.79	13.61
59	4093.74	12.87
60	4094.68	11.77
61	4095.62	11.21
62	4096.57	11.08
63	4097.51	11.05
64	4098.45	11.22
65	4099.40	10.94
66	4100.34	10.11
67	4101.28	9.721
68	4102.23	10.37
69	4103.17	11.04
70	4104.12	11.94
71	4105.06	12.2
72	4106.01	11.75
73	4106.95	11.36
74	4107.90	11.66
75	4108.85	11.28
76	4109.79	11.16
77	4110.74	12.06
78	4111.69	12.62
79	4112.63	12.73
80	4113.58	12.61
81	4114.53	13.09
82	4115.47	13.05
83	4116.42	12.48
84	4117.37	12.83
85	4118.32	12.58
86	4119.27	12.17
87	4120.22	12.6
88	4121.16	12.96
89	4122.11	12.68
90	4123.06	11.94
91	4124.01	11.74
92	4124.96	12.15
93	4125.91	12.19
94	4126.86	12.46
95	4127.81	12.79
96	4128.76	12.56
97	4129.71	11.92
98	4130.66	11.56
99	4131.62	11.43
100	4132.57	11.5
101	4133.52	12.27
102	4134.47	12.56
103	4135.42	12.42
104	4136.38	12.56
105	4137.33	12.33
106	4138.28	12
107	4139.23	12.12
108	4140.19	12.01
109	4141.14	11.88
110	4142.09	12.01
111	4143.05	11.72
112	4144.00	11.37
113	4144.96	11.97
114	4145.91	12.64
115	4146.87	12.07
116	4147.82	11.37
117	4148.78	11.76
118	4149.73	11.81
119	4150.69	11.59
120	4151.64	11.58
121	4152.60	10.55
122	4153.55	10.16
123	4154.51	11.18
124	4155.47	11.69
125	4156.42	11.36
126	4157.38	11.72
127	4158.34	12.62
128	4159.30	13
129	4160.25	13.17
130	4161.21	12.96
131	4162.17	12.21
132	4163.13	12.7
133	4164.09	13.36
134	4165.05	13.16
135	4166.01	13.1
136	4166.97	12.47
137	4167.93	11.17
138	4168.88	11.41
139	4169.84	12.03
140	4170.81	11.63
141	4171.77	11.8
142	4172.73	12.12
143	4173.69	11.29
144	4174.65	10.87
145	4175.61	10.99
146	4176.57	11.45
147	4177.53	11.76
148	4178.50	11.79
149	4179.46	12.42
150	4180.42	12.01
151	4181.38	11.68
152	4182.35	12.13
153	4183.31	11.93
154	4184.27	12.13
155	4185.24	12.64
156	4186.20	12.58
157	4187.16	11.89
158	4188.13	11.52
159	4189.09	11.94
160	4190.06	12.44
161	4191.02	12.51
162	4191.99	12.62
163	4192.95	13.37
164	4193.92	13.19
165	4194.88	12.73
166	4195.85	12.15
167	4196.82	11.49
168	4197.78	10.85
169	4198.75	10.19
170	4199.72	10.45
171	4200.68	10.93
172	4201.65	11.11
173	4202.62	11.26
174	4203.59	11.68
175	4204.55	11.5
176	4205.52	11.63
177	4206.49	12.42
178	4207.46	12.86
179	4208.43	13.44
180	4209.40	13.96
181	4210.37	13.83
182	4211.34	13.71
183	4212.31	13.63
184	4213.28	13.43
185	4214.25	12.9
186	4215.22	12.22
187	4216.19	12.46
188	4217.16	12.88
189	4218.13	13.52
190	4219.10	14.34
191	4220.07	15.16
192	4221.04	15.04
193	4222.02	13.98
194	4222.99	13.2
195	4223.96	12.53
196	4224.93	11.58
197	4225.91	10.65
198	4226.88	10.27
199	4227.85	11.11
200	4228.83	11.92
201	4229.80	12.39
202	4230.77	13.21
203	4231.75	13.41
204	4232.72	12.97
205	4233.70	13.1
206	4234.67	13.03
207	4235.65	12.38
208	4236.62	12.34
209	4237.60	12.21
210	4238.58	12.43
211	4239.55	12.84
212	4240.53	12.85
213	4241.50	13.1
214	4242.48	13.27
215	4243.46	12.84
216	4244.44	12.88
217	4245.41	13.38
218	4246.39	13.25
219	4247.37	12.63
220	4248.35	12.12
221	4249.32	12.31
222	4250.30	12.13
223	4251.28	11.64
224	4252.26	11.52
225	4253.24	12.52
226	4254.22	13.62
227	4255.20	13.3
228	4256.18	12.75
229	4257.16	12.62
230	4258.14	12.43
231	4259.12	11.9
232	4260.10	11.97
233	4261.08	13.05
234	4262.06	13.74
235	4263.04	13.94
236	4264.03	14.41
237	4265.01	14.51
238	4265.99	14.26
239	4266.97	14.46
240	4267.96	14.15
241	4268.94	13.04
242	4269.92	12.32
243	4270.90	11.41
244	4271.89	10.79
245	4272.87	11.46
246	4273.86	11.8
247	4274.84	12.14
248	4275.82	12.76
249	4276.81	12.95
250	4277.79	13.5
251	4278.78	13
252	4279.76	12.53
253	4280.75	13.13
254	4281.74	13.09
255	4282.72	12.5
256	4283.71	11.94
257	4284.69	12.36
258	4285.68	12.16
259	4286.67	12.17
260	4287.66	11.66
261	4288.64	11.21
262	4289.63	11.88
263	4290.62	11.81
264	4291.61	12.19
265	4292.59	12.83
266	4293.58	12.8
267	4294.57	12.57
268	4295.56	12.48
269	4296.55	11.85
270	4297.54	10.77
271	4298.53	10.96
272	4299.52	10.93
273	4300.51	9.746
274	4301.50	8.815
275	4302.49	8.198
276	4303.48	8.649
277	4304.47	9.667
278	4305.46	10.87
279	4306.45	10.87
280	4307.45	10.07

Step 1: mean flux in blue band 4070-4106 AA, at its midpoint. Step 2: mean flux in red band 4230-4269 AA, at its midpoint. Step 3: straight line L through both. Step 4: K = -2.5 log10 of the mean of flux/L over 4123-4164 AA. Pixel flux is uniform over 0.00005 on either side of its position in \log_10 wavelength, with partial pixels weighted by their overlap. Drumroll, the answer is 0.03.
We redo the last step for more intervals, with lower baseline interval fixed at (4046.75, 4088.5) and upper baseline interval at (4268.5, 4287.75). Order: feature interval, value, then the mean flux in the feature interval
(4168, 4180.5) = 0.06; 11.6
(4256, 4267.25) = -0.09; 13.3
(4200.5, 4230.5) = -0.03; 12.7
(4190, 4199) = 0.01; 12.2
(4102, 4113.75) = 0.04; 11.8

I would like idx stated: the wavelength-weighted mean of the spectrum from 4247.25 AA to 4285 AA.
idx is 12.7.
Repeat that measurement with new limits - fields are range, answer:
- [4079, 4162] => 12.1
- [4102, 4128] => 12.2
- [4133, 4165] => 12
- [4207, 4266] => 12.9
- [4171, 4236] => 12.3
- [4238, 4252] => 12.7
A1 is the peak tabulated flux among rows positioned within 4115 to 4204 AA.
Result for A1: 13.37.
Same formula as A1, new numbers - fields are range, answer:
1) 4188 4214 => 13.96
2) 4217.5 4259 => 15.16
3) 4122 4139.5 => 12.79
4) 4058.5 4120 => 13.86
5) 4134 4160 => 13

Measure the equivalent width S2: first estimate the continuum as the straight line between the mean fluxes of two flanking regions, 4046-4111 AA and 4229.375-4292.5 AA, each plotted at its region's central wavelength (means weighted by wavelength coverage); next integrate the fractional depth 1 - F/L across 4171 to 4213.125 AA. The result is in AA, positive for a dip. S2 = 1.2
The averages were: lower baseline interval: 12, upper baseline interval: 12.7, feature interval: 12.1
